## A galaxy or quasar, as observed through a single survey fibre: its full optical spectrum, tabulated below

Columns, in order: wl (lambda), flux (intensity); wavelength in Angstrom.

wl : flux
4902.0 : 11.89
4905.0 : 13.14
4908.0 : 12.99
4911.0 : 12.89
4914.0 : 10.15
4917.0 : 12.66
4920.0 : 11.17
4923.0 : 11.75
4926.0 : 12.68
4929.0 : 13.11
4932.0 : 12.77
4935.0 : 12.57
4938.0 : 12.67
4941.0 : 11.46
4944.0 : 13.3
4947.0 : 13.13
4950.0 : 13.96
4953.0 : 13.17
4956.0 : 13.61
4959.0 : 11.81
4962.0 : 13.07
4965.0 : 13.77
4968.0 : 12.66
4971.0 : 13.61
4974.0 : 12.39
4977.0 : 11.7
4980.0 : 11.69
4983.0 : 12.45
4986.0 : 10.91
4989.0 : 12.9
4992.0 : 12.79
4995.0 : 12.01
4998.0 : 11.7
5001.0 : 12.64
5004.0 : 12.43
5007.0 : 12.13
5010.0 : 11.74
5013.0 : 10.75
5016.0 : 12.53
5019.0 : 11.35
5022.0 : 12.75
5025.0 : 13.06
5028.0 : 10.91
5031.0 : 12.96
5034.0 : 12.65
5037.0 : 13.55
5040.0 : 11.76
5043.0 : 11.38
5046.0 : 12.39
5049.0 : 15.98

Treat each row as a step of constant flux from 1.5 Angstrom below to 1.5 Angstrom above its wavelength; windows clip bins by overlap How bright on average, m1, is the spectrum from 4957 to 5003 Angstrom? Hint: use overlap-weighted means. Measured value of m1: 12.4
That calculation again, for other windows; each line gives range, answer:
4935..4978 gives 12.9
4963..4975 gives 13.1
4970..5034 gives 12.2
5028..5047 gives 12.3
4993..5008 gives 12.2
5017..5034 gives 12.3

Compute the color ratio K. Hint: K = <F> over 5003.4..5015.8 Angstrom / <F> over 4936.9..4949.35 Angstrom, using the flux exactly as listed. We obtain 0.93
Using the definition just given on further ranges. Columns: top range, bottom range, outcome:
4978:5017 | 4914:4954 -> 0.96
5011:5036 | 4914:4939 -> 0.99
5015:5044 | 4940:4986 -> 0.97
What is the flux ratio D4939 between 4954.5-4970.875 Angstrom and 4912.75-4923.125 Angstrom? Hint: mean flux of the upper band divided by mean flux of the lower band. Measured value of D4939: 1.14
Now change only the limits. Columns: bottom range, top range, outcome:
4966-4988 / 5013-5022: 0.97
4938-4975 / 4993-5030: 0.93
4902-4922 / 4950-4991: 1.04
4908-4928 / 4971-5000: 1.01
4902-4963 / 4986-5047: 0.97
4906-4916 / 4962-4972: 1.10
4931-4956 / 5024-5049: 0.97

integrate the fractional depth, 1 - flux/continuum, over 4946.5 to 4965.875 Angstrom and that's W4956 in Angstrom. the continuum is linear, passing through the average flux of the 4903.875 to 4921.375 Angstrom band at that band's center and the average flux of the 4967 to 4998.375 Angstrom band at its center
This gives -1.55 Angstrom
